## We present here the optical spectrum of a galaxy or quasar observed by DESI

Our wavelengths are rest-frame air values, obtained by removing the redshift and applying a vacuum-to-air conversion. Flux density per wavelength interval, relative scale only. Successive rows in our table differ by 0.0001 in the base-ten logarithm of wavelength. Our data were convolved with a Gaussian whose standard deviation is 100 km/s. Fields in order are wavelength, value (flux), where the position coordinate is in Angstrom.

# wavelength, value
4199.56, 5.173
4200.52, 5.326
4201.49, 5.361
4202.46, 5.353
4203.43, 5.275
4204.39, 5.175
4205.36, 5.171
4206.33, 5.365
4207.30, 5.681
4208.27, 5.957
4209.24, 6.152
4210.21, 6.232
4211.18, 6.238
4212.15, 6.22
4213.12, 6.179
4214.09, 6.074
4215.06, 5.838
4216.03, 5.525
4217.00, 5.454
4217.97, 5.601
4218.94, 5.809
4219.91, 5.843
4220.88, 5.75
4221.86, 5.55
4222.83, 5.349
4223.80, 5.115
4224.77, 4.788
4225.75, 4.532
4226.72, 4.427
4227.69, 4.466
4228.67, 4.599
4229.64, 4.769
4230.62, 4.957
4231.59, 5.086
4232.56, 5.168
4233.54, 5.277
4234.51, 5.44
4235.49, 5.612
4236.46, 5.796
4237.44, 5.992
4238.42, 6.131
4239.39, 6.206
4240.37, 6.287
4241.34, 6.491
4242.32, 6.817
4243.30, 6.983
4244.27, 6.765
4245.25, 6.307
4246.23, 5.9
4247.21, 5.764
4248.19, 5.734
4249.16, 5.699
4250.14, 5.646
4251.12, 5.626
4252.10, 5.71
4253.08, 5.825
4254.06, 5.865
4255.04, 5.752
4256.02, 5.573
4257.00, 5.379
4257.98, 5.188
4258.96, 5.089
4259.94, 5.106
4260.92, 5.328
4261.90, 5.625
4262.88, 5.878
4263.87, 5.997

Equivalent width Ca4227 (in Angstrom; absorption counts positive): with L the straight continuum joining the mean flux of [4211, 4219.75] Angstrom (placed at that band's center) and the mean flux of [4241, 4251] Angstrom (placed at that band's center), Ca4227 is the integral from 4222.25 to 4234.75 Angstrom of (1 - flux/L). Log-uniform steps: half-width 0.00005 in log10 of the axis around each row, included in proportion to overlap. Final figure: 2.3 Angstrom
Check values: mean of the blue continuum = 5.87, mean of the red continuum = 6.18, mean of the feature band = 4.92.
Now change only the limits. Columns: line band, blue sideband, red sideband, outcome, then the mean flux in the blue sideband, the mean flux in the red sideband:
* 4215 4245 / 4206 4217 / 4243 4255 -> 1.94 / 5.94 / 5.96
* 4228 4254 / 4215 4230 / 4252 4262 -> -2.09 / 5.2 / 5.48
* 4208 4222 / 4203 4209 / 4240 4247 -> -0.48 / 5.47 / 6.48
